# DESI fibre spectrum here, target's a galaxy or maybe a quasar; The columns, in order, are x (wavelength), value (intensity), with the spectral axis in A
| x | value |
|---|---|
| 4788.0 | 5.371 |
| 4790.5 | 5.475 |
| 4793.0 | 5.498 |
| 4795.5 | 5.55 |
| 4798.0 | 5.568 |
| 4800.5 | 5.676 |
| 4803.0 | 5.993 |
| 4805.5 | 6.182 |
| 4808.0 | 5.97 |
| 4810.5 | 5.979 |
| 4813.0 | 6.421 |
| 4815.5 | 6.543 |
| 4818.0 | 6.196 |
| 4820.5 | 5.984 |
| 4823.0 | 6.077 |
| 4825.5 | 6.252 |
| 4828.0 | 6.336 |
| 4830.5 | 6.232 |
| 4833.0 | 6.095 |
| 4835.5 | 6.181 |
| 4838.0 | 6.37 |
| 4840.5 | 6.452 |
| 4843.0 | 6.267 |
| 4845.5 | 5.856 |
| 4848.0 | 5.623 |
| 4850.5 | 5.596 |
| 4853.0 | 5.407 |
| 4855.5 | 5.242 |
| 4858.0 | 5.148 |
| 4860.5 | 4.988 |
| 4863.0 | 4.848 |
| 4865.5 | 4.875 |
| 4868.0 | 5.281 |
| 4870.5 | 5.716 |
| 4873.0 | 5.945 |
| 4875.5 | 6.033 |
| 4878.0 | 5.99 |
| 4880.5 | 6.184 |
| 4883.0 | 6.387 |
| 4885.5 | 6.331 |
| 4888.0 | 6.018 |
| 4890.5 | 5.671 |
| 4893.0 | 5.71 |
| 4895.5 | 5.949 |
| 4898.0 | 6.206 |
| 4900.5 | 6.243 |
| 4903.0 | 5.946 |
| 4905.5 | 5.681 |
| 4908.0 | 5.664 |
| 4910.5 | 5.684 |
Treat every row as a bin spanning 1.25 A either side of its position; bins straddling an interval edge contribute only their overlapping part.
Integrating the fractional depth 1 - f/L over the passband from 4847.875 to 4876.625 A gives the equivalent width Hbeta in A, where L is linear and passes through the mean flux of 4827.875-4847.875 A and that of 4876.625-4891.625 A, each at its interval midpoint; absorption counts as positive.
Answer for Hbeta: 3.6 A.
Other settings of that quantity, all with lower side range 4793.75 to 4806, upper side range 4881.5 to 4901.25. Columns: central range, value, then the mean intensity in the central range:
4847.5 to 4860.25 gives 1.2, 5.36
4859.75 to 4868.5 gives 1.5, 4.97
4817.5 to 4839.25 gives -1.3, 6.19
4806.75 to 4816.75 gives -0.7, 6.23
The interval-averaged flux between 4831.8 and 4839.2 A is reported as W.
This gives 6.22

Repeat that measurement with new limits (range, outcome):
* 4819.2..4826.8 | 6.11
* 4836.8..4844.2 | 6.36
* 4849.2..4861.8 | 5.28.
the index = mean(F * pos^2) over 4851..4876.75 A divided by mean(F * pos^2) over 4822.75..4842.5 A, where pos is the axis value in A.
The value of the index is 0.9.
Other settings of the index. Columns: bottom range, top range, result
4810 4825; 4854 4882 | 0.90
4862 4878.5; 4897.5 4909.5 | 1.09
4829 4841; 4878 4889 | 1.01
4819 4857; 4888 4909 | 1.01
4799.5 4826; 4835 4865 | 0.93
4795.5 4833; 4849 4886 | 0.94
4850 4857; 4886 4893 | 1.11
